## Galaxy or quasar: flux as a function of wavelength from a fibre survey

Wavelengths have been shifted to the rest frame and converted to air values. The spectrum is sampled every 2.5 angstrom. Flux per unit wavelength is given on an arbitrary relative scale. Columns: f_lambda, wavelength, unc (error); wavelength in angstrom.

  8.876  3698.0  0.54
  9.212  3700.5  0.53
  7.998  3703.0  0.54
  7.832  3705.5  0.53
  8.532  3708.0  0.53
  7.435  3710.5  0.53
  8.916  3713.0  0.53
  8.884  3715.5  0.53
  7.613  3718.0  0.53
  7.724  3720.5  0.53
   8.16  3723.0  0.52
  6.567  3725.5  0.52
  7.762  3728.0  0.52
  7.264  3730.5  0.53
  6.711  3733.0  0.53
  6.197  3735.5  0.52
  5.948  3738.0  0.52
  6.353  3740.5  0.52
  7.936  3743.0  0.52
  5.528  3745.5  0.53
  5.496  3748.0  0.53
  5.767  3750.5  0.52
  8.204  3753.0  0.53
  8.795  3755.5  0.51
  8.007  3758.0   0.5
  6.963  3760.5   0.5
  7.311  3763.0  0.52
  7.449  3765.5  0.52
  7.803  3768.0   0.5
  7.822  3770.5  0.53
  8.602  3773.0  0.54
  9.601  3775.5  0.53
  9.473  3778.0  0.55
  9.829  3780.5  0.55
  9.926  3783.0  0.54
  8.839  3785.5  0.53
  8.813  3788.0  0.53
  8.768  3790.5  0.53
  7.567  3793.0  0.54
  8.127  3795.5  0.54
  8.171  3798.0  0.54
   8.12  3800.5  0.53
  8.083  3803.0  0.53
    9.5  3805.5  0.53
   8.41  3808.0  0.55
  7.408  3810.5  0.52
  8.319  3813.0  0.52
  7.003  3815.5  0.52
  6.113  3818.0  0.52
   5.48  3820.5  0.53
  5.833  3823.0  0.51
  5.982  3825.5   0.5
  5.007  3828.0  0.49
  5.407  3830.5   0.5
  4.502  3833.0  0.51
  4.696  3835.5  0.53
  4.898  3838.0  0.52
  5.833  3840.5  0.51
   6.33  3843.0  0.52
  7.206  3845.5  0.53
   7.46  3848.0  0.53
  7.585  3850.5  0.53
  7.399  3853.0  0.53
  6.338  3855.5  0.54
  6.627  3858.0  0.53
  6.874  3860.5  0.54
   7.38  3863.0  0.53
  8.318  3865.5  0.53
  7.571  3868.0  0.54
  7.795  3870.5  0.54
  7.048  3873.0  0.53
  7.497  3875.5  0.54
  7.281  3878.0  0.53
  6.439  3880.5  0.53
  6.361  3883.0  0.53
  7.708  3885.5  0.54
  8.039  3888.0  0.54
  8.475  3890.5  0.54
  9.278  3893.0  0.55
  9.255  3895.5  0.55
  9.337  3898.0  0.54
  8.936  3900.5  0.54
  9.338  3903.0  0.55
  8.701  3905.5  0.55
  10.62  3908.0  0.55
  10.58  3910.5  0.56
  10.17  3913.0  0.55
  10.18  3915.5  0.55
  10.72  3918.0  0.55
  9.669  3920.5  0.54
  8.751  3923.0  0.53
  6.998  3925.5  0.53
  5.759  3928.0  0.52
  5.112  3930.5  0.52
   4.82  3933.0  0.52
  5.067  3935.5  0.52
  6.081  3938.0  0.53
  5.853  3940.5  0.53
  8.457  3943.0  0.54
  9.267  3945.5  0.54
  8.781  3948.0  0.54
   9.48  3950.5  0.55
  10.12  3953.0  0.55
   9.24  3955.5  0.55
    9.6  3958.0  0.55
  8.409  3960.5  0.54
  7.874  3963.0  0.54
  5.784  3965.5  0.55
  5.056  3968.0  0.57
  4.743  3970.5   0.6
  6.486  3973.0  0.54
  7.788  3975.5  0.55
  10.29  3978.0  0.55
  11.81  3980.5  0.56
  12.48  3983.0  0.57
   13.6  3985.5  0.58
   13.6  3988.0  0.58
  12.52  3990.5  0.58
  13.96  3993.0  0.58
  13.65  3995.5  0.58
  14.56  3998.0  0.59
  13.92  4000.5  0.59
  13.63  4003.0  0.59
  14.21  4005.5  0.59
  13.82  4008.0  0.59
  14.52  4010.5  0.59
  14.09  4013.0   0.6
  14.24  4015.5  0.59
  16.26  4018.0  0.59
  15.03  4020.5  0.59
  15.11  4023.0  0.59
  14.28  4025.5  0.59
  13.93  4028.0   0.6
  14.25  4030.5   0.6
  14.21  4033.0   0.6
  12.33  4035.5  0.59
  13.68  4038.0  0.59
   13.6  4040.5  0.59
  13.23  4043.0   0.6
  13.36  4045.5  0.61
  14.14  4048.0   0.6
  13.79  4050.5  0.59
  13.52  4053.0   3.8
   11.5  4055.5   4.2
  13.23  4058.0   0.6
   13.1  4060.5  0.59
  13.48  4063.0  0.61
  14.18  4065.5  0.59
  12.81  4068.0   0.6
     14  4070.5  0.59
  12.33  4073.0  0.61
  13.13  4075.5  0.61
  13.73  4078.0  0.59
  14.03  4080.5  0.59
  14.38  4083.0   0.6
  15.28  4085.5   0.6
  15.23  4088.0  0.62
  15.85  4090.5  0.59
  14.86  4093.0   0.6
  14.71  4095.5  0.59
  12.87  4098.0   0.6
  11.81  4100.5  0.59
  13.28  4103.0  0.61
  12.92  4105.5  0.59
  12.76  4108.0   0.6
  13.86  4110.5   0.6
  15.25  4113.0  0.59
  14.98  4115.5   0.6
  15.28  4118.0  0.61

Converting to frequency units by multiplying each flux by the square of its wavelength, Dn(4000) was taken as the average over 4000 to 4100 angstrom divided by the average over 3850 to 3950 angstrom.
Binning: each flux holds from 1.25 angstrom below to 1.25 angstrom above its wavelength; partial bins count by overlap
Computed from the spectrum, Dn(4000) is 1.89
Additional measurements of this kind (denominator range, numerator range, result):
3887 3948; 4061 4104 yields 1.81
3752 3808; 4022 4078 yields 1.84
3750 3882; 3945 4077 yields 1.83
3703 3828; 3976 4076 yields 2.02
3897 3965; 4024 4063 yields 1.70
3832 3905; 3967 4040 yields 1.86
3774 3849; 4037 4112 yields 2.12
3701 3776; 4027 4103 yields 2.16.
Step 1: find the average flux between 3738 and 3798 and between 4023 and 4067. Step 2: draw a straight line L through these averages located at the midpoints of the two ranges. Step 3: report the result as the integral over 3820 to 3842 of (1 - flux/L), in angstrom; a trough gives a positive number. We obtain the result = 9.3 angstrom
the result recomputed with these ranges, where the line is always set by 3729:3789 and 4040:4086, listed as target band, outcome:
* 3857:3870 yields 3.1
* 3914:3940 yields 8.5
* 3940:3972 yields 9.8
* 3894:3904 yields 1.1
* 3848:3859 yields 2.8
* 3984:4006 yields -2.7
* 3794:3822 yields 3.0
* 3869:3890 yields 5.6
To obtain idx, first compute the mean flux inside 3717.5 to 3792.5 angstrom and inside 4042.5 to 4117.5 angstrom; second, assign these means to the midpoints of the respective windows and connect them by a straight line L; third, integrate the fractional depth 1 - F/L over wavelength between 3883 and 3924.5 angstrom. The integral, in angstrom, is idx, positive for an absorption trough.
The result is 4.9 angstrom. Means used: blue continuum 7.71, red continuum 13.7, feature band 9.26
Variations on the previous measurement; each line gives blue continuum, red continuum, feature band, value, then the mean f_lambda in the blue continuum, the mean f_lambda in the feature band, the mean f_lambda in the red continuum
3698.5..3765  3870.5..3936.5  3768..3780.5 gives -2.03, 7.44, 8.86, 8.16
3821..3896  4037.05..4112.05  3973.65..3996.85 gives -2.57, 6.84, 12.1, 13.6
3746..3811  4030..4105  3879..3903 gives 4.80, 8.16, 8.25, 13.7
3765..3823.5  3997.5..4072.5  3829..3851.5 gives 8.04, 8.17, 5.96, 13.8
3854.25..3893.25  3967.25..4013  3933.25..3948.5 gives 4.54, 7.39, 7.02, 11.8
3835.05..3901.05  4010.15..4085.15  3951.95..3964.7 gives 2.00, 7.35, 8.92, 13.8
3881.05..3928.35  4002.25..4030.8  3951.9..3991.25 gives 9.62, 8.91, 9.29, 14.5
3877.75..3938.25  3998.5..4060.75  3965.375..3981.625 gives 5.49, 8.2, 7.5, 13.9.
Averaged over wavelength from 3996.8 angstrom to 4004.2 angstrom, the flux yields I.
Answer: 14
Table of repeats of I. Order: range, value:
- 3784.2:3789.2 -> 8.84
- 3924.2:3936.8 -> 5.57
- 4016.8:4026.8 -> 15.2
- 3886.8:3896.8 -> 8.77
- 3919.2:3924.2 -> 9.23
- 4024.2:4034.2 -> 14.2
